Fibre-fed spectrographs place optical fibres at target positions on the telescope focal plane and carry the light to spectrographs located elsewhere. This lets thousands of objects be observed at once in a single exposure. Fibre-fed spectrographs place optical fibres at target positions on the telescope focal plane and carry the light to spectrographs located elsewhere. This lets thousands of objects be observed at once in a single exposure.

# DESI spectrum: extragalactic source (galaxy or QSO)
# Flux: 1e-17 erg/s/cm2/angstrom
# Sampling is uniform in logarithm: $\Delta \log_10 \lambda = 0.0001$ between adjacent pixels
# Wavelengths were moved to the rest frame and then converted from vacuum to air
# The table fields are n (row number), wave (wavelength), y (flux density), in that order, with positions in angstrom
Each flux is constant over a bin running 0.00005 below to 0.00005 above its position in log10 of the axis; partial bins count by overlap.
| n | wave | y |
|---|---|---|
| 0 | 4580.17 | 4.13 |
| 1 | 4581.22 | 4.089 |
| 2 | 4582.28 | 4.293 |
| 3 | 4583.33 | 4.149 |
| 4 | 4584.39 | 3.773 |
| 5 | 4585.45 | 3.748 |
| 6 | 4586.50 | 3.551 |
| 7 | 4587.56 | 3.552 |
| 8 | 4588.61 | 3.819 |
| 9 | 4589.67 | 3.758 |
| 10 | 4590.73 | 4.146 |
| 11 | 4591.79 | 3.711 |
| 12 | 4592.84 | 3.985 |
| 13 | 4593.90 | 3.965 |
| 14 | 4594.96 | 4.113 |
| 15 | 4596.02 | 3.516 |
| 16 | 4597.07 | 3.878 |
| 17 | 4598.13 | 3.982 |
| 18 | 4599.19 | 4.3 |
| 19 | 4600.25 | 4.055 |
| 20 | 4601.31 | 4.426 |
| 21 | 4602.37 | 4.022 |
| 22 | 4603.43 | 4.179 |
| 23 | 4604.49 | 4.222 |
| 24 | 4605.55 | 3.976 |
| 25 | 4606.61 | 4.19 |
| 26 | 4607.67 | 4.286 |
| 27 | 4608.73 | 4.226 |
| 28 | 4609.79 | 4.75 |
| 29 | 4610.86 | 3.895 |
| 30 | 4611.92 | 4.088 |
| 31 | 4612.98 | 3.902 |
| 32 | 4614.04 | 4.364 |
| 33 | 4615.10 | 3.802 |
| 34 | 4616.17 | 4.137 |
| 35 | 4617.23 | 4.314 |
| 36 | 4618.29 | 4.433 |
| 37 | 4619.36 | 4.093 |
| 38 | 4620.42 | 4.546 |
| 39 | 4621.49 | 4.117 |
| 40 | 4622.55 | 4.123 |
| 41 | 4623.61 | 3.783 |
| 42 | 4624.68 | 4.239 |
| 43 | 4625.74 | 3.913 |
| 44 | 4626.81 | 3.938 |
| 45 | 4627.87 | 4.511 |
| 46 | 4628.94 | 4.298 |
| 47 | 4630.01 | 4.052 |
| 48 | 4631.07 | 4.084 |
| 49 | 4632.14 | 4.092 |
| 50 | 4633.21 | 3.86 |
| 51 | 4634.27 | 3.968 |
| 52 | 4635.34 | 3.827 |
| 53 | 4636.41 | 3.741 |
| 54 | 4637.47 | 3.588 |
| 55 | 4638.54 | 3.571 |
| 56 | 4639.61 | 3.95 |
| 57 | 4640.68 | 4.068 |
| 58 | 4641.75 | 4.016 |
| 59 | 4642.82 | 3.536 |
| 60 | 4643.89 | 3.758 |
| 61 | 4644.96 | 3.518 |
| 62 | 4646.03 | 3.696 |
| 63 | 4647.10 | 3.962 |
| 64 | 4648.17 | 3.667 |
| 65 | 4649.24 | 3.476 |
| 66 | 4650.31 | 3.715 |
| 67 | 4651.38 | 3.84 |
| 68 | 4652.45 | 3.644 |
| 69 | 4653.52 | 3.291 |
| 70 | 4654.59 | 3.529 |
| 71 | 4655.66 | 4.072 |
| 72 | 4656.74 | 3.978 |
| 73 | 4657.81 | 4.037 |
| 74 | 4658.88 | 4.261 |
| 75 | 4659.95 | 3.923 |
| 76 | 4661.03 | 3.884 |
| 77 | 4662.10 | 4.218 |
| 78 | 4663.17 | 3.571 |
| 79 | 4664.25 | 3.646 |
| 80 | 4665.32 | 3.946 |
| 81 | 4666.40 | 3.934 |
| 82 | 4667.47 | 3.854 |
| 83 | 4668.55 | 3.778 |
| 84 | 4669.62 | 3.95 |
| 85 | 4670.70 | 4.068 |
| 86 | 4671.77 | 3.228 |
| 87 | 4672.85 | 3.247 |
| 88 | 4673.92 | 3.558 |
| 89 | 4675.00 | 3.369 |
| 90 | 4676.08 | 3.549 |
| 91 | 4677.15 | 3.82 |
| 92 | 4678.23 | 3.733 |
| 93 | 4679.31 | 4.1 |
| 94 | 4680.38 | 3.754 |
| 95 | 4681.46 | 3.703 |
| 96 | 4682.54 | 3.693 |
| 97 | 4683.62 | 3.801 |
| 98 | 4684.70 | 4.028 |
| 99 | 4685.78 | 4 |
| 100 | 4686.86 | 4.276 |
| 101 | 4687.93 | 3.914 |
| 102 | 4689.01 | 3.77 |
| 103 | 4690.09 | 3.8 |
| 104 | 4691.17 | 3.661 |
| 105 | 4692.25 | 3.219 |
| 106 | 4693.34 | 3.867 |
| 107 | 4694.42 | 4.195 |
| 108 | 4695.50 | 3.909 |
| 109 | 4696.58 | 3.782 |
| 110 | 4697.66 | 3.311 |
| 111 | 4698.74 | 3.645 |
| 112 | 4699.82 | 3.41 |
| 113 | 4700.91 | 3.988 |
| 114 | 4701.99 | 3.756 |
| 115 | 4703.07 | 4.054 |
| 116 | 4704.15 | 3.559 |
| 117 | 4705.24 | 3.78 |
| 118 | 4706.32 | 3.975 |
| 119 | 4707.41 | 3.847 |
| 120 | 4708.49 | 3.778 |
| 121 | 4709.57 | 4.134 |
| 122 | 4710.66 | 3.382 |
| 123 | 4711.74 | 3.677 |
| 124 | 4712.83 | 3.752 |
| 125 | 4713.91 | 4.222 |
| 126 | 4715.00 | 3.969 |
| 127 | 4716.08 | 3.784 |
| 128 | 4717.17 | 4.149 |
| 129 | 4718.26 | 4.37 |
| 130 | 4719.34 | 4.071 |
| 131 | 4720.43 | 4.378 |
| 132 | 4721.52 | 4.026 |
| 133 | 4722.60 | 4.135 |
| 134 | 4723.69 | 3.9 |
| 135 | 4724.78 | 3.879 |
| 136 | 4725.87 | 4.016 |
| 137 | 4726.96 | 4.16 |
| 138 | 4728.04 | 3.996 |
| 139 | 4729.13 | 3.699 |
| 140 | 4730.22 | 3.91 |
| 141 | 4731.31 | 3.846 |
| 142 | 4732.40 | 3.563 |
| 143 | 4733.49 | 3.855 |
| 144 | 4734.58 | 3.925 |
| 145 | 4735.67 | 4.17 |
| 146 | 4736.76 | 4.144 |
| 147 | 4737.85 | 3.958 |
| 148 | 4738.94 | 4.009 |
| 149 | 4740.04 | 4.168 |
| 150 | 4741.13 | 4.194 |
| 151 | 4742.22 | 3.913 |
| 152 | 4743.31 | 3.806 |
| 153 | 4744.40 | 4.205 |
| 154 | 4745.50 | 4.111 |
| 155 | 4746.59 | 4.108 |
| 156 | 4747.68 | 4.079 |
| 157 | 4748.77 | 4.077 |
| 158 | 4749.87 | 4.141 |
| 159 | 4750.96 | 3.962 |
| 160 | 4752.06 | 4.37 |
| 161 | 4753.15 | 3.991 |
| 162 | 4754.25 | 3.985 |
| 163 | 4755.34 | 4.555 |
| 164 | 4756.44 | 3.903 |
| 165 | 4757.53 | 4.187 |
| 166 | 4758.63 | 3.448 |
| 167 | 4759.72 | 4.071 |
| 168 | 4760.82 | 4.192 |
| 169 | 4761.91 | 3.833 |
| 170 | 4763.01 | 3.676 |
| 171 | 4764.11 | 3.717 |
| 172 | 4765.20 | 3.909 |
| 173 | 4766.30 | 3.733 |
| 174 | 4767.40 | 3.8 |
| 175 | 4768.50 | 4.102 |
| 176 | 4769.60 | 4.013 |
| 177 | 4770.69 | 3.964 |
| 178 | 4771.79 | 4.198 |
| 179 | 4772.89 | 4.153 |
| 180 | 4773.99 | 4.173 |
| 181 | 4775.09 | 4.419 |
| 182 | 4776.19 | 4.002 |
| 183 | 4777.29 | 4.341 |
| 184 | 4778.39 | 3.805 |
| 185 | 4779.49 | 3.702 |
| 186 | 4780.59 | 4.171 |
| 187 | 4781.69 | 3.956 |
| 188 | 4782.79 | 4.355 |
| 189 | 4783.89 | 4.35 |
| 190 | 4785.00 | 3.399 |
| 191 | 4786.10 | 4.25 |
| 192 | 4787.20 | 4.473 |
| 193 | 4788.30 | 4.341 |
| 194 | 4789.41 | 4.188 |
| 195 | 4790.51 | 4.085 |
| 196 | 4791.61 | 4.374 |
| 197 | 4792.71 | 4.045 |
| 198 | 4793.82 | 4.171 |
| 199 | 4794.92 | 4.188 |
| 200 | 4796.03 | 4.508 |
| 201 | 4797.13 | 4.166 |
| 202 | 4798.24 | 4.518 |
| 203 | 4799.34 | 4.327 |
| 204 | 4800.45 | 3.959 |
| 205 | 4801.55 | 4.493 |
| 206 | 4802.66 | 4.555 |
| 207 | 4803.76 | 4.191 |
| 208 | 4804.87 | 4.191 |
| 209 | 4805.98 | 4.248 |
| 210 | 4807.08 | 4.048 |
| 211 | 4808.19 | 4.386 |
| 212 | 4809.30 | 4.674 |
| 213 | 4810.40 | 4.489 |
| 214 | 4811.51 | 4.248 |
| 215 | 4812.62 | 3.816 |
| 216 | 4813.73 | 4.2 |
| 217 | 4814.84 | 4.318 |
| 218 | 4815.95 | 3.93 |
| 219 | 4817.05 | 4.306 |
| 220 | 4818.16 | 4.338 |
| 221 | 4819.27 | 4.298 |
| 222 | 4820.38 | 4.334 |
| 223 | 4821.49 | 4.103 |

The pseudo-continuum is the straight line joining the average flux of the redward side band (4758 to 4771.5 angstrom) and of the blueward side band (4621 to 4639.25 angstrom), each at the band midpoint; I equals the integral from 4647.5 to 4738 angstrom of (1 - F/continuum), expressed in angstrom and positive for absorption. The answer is 2.2 angstrom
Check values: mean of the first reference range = 3.98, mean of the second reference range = 3.88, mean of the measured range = 3.84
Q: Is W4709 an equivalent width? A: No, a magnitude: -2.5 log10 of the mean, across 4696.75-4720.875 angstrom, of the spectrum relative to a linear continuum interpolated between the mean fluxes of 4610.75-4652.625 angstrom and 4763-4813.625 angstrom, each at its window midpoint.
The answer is 0.05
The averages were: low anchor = 3.96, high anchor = 4.16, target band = 3.86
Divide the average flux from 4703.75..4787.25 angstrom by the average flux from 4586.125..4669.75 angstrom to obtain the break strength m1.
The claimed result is 1.01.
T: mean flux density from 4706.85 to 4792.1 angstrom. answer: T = 4.02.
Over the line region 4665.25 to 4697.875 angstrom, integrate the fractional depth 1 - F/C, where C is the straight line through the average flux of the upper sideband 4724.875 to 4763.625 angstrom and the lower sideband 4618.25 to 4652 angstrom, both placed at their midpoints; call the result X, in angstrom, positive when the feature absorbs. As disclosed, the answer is 1.6 angstrom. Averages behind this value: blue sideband 3.93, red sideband 4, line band 3.77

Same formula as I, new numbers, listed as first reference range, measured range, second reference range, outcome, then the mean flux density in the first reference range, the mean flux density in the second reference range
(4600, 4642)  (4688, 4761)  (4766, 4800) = 3.3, 4.09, 4.14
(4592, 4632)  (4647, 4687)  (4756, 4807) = 3.2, 4.12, 4.11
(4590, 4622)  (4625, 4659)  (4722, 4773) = 1.9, 4.12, 3.99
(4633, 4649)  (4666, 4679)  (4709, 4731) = 0.6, 3.77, 3.98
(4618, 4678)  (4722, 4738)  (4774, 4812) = 0.5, 3.86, 4.22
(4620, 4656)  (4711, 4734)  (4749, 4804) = 0.3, 3.88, 4.11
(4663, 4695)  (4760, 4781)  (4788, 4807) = 0.8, 3.77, 4.26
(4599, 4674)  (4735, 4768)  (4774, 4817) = 1.0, 3.95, 4.21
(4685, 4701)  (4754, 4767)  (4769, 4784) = 0.4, 3.78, 4.11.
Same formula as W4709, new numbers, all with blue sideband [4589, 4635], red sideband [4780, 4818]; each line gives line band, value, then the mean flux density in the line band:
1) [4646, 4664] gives 0.087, 3.81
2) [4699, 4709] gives 0.102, 3.79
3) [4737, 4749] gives 0.035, 4.06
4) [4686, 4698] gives 0.095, 3.81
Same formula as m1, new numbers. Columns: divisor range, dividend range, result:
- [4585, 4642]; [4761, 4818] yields 1.03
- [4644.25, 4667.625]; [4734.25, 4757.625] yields 1.08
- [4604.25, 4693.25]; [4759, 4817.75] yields 1.06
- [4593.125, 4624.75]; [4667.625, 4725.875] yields 0.93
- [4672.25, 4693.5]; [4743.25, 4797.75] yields 1.09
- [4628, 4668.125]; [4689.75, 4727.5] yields 1.01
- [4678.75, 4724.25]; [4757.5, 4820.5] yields 1.07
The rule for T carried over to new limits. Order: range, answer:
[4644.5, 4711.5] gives 3.78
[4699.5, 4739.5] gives 3.93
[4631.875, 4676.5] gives 3.77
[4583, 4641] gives 4.03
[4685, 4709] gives 3.8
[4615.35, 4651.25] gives 3.95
